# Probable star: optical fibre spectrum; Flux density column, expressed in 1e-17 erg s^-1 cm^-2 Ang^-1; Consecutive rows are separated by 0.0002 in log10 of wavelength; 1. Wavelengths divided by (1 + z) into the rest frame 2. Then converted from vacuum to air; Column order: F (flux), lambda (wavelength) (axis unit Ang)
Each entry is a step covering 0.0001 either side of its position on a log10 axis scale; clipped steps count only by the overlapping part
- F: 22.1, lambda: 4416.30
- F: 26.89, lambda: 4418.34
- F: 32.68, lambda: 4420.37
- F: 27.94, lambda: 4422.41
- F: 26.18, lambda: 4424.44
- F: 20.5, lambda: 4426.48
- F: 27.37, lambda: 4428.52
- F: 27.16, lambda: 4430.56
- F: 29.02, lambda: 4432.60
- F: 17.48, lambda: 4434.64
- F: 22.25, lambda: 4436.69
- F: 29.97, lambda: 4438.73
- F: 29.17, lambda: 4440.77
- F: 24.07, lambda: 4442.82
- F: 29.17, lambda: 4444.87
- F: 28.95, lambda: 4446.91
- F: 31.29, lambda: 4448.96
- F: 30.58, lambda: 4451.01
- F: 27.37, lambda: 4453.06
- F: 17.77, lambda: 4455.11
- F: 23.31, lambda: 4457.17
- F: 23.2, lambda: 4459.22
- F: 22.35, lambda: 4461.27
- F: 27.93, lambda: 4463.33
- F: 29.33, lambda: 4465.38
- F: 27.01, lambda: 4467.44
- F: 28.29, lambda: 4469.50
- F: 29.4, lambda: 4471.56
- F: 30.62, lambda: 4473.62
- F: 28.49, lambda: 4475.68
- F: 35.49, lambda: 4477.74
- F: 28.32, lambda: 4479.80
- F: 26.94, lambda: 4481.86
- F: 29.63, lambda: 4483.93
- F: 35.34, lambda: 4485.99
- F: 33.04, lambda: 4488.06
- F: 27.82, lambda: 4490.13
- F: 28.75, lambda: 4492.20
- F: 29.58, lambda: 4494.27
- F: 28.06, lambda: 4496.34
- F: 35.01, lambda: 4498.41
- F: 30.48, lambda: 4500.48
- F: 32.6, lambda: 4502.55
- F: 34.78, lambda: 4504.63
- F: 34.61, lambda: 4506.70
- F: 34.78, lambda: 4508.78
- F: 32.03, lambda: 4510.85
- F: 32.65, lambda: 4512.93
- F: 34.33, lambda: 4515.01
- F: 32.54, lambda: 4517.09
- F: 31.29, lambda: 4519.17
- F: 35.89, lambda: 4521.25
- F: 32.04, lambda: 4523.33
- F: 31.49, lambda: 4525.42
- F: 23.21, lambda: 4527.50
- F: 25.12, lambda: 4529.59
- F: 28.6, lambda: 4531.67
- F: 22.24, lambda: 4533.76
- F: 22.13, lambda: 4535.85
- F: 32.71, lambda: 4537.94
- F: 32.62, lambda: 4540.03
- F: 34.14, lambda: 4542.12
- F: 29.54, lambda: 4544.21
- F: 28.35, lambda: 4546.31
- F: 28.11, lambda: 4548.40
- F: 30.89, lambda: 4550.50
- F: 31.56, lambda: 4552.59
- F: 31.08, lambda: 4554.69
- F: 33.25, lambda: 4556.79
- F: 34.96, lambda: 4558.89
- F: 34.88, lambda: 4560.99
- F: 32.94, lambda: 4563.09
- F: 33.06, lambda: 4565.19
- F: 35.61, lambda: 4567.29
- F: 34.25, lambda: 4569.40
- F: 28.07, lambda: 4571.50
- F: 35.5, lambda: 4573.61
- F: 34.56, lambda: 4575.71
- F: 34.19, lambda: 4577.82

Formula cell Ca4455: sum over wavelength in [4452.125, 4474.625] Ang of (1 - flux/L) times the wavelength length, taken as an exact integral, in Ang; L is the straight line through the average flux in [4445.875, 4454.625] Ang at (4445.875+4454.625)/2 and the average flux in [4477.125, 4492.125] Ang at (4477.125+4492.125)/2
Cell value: 2.7 Ang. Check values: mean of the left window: 28.8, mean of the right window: 30.7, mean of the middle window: 26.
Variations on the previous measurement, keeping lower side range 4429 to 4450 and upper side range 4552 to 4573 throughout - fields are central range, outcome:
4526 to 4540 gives 2.31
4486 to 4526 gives -2.75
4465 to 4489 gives -1.17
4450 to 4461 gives 1.34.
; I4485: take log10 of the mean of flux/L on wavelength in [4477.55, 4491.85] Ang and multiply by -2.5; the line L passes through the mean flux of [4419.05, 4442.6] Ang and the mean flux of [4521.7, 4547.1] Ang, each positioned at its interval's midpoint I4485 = -0.11 mag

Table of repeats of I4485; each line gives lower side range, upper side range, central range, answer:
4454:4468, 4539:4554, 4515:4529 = -0.081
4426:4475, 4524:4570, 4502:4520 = -0.152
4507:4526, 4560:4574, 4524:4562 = 0.121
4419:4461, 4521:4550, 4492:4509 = -0.153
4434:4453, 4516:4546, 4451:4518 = -0.054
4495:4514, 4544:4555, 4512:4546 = 0.043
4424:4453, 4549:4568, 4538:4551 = 0.051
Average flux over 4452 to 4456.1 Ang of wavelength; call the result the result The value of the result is 22.7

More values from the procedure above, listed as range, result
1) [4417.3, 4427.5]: 26.8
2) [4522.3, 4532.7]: 28.1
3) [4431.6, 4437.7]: 22.9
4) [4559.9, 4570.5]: 34.1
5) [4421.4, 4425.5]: 27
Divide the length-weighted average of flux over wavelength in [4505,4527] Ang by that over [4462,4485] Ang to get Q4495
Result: 1.1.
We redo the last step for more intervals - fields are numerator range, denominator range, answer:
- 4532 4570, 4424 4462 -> 1.21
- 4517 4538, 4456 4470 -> 1.11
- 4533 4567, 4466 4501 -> 1.03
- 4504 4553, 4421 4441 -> 1.19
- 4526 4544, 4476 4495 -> 0.91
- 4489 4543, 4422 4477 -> 1.16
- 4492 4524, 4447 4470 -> 1.24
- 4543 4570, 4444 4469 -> 1.21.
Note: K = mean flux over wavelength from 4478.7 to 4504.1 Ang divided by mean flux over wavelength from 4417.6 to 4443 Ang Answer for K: 1.2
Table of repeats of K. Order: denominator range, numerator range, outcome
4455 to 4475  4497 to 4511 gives 1.27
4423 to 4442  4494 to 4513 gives 1.28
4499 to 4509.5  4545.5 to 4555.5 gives 0.90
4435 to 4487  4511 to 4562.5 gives 1.10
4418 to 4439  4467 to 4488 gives 1.16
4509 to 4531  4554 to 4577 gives 1.08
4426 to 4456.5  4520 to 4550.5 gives 1.11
